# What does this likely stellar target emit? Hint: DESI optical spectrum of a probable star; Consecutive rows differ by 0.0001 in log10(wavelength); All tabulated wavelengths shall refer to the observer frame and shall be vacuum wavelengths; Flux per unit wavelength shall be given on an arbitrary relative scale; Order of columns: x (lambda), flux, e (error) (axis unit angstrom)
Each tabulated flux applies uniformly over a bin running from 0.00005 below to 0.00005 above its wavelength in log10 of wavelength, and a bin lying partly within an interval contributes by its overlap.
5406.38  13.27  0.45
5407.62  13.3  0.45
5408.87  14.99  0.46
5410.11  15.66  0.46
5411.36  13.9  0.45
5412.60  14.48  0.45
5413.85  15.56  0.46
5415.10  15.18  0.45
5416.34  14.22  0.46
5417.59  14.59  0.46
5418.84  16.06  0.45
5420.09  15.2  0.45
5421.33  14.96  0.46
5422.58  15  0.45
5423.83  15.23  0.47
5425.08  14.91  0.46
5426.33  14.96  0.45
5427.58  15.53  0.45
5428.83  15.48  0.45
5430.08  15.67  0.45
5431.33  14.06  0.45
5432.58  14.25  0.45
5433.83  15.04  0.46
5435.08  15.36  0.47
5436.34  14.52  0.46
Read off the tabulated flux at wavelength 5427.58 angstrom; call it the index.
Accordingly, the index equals 15.53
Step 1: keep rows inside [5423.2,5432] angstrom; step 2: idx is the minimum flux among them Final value 14.06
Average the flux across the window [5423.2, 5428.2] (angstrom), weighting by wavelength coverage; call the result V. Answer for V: 15.1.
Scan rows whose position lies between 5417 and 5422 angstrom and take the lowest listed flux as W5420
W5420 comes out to 14.59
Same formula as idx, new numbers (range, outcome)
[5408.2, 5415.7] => 13.9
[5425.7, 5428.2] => 14.96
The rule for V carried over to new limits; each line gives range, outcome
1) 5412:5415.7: 15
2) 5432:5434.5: 14.7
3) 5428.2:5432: 15.1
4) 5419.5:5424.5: 15.1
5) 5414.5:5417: 14.7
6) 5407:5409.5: 14.2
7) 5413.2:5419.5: 15.1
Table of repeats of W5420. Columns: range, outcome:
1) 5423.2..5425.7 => 14.91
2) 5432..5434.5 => 14.25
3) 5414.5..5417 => 14.22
